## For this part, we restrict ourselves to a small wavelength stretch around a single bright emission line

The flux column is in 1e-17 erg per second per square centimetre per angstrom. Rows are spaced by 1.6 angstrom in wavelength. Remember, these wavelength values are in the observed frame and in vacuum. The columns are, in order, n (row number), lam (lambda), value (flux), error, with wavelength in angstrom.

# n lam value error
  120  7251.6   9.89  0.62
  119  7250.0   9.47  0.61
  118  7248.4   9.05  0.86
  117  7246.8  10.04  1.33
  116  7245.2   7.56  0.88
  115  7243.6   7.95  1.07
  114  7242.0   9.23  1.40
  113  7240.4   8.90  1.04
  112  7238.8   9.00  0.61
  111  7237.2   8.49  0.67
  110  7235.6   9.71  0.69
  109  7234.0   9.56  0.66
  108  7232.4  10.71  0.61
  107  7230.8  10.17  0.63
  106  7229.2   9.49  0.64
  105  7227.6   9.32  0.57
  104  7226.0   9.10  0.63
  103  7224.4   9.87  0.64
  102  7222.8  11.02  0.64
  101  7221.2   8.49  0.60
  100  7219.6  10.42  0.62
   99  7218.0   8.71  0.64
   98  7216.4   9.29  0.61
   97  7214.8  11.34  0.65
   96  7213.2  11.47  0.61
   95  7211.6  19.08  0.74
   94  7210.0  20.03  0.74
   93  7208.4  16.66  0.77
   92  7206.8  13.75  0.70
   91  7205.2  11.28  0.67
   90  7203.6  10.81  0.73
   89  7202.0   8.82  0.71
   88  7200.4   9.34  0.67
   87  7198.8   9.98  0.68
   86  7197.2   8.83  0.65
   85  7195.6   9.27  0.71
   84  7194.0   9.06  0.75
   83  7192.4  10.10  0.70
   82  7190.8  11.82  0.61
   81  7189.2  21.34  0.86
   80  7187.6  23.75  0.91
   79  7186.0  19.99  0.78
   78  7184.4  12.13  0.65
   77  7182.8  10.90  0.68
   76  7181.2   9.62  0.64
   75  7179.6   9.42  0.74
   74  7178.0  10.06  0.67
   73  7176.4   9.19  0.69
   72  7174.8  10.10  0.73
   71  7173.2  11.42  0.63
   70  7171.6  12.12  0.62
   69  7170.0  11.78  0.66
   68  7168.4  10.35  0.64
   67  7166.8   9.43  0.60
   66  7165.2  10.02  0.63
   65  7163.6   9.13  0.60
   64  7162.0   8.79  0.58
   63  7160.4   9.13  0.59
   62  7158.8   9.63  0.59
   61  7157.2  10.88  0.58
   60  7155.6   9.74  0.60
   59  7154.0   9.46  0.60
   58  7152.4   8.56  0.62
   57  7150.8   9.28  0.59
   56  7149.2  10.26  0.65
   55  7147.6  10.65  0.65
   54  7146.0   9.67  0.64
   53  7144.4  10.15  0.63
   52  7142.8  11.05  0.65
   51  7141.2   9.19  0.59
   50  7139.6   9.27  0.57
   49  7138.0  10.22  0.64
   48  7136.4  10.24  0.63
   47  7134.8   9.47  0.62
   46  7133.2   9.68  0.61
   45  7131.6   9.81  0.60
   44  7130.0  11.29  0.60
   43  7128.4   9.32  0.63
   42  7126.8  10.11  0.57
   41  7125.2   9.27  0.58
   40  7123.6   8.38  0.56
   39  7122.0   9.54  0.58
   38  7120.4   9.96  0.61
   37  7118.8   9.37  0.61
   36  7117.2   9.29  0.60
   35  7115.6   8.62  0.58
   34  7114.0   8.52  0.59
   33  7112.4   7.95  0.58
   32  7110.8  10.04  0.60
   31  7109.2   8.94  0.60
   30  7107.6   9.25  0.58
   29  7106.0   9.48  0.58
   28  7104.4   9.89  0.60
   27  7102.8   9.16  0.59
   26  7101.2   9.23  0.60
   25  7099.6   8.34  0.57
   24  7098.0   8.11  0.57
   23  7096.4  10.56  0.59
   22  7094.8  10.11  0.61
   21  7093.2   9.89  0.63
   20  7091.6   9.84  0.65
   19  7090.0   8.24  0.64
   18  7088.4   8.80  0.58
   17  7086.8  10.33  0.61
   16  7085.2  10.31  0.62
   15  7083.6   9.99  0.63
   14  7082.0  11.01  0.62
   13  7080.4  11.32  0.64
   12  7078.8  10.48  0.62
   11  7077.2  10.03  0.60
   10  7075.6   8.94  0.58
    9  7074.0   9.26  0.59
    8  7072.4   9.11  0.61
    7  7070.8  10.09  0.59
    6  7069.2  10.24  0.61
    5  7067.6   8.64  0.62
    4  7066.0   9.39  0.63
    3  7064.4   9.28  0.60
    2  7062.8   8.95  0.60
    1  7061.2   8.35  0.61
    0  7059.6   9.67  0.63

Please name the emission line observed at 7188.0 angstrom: Halpha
